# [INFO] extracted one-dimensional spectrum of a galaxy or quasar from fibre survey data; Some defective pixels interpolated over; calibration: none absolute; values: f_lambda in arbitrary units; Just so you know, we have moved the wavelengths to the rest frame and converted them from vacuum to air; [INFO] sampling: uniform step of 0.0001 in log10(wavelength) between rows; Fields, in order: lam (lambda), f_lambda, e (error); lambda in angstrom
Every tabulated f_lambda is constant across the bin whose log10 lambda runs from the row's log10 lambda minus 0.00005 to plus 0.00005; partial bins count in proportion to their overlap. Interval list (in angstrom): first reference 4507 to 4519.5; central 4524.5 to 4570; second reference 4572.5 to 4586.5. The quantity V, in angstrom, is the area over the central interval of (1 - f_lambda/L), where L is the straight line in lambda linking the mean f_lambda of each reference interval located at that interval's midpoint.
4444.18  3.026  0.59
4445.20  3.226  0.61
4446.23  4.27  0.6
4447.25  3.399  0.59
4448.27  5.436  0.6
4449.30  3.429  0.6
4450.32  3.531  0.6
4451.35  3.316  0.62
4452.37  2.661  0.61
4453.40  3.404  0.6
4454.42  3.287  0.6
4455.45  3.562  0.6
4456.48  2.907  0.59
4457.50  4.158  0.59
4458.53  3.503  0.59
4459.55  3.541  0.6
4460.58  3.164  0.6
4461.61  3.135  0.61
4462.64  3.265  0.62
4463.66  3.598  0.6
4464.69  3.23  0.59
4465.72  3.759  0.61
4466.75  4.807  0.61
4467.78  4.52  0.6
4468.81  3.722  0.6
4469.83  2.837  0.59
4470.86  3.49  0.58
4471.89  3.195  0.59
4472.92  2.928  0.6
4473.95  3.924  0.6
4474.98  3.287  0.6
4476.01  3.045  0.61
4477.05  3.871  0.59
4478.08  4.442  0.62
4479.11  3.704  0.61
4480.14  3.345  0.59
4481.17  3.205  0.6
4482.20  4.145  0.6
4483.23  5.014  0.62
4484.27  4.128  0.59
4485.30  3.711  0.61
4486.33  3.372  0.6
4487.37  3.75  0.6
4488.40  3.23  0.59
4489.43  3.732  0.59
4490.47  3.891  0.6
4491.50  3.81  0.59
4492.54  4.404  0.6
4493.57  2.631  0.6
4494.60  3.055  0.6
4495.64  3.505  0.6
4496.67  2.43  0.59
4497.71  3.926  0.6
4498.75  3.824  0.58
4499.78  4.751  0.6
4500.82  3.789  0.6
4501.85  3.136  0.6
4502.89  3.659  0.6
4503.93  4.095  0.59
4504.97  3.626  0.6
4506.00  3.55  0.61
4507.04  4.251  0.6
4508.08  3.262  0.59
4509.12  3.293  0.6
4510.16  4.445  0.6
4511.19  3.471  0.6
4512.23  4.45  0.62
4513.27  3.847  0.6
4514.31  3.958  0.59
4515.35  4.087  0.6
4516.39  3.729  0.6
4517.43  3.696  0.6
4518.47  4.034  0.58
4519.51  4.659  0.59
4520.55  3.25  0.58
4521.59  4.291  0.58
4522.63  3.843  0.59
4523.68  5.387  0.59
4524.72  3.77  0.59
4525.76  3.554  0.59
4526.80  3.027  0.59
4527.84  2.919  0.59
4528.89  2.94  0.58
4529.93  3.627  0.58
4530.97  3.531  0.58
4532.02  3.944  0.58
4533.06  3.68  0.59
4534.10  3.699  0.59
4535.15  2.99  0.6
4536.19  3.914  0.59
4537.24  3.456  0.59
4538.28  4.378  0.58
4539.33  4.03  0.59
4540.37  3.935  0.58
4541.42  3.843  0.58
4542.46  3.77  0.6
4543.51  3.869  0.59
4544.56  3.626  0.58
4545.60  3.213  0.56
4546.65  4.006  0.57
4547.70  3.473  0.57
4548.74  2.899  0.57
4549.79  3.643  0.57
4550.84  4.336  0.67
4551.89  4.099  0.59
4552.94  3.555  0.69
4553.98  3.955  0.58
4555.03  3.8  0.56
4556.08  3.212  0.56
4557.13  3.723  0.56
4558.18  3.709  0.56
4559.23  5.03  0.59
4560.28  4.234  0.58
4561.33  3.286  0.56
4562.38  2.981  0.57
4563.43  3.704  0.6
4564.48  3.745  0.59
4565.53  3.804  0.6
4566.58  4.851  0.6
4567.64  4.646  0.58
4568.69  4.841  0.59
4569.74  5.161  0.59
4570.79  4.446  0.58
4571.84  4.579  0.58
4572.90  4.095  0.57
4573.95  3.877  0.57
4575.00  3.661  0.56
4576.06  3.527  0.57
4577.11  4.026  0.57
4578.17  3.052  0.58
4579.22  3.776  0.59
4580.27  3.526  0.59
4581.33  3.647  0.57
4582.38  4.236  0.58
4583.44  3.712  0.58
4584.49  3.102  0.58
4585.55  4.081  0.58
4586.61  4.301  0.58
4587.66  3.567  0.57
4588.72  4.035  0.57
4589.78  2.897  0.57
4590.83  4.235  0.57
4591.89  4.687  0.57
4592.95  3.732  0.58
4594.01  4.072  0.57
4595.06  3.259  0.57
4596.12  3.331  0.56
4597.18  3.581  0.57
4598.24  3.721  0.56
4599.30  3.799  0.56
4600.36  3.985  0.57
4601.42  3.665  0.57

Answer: 0.40 angstrom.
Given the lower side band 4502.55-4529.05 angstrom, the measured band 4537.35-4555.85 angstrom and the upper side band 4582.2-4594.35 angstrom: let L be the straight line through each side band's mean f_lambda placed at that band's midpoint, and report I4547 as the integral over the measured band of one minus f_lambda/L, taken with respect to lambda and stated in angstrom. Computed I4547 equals 0.3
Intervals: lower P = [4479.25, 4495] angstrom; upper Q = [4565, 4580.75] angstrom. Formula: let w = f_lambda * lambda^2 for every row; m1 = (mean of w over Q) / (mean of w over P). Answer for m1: 1.16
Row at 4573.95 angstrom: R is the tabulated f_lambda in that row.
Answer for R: 3.877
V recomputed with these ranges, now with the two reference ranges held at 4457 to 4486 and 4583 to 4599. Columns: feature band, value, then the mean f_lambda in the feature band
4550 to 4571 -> -1.8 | 4.04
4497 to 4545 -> -1.2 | 3.79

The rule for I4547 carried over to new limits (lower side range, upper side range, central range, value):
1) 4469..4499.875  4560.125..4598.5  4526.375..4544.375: 0.6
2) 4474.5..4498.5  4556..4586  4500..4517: -0.4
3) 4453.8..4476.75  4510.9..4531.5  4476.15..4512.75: -0.8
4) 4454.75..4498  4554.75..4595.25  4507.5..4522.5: -0.7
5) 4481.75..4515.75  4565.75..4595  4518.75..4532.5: 0.3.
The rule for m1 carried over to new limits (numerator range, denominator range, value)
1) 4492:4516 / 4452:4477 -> 1.09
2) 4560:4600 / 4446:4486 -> 1.13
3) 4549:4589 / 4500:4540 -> 1.06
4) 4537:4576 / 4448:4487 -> 1.13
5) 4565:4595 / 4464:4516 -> 1.12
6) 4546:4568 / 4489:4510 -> 1.08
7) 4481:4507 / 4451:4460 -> 1.12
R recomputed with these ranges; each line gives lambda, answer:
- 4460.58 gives 3.164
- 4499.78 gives 4.751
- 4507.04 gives 4.251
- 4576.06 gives 3.527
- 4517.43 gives 3.696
